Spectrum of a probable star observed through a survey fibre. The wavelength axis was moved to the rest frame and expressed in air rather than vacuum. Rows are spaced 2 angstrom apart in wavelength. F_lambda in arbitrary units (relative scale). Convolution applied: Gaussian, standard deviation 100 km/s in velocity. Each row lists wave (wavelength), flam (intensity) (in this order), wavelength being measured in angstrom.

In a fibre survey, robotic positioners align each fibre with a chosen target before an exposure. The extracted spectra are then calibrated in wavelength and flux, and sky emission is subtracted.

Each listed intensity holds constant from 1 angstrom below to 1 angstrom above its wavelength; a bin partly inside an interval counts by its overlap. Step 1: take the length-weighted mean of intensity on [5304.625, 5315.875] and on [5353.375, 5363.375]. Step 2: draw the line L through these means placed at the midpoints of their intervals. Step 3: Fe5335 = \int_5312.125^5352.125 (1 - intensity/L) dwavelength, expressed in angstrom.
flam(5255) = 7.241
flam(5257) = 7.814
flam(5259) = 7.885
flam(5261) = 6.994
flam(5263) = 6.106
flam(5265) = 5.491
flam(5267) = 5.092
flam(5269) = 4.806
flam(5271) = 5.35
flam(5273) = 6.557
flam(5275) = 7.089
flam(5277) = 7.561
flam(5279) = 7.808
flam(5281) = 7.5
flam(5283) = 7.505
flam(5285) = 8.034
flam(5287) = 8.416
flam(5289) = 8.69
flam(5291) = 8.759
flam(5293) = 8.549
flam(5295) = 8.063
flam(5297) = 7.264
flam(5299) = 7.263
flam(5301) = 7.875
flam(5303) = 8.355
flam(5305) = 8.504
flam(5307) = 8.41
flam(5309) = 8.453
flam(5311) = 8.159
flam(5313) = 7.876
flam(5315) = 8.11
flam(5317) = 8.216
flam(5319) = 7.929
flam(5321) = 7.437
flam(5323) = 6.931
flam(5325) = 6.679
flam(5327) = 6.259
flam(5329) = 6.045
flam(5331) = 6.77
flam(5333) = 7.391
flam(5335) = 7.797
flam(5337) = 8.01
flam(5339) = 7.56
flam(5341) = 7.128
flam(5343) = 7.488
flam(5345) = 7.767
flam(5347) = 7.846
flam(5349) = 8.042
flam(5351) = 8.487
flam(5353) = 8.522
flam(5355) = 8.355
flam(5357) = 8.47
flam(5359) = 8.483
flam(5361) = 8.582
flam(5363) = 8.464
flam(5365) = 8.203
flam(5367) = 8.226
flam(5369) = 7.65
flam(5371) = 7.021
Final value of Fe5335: 4.1 angstrom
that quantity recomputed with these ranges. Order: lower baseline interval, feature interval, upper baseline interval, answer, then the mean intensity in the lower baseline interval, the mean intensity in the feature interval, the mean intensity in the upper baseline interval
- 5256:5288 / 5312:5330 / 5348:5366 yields 1.1 angstrom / 6.88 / 7.28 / 8.4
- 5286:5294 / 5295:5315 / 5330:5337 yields 0.4 angstrom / 8.6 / 8.02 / 7.42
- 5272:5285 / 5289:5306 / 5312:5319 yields -0.9 angstrom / 7.39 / 8.11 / 8.05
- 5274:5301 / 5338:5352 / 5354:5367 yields 0.9 angstrom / 7.88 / 7.76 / 8.41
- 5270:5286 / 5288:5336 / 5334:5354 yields -1.4 angstrom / 7.18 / 7.74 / 7.86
